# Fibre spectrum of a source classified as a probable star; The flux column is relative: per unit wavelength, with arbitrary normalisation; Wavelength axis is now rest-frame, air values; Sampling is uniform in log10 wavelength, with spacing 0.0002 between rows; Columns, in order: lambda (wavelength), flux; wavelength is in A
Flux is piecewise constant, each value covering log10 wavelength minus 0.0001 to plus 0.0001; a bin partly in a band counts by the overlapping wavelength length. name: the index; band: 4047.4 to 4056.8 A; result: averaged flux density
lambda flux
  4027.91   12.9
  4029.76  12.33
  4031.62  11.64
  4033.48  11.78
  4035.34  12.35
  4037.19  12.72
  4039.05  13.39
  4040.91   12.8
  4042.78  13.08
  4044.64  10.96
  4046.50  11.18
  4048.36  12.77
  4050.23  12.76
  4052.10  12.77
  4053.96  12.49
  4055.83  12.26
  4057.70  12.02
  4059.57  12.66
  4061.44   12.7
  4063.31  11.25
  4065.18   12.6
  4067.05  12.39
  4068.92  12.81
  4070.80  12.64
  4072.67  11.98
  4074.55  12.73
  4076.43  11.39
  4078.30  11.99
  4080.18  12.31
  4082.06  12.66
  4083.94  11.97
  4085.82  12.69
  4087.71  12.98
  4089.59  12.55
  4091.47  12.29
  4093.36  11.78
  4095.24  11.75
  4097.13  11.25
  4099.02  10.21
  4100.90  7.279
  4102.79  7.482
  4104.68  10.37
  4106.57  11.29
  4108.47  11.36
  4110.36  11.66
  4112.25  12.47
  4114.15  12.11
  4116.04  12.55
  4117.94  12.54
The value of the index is 12.6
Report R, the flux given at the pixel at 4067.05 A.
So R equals 12.39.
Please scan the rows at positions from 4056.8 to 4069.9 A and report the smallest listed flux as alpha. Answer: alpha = 11.25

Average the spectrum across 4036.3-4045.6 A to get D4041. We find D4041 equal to 12.6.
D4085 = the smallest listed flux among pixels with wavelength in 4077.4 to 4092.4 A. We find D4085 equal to 11.97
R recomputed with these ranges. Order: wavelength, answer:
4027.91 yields 12.9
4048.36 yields 12.77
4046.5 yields 11.18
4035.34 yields 12.35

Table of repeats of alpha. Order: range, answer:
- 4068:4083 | 11.39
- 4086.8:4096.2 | 11.75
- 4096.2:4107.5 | 7.279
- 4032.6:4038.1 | 11.78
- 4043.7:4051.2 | 10.96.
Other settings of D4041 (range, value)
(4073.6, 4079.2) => 12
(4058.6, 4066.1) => 12.3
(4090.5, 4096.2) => 11.9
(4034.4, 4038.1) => 12.6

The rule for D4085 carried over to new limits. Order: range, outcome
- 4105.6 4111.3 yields 11.29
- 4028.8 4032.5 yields 11.64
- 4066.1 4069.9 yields 12.39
